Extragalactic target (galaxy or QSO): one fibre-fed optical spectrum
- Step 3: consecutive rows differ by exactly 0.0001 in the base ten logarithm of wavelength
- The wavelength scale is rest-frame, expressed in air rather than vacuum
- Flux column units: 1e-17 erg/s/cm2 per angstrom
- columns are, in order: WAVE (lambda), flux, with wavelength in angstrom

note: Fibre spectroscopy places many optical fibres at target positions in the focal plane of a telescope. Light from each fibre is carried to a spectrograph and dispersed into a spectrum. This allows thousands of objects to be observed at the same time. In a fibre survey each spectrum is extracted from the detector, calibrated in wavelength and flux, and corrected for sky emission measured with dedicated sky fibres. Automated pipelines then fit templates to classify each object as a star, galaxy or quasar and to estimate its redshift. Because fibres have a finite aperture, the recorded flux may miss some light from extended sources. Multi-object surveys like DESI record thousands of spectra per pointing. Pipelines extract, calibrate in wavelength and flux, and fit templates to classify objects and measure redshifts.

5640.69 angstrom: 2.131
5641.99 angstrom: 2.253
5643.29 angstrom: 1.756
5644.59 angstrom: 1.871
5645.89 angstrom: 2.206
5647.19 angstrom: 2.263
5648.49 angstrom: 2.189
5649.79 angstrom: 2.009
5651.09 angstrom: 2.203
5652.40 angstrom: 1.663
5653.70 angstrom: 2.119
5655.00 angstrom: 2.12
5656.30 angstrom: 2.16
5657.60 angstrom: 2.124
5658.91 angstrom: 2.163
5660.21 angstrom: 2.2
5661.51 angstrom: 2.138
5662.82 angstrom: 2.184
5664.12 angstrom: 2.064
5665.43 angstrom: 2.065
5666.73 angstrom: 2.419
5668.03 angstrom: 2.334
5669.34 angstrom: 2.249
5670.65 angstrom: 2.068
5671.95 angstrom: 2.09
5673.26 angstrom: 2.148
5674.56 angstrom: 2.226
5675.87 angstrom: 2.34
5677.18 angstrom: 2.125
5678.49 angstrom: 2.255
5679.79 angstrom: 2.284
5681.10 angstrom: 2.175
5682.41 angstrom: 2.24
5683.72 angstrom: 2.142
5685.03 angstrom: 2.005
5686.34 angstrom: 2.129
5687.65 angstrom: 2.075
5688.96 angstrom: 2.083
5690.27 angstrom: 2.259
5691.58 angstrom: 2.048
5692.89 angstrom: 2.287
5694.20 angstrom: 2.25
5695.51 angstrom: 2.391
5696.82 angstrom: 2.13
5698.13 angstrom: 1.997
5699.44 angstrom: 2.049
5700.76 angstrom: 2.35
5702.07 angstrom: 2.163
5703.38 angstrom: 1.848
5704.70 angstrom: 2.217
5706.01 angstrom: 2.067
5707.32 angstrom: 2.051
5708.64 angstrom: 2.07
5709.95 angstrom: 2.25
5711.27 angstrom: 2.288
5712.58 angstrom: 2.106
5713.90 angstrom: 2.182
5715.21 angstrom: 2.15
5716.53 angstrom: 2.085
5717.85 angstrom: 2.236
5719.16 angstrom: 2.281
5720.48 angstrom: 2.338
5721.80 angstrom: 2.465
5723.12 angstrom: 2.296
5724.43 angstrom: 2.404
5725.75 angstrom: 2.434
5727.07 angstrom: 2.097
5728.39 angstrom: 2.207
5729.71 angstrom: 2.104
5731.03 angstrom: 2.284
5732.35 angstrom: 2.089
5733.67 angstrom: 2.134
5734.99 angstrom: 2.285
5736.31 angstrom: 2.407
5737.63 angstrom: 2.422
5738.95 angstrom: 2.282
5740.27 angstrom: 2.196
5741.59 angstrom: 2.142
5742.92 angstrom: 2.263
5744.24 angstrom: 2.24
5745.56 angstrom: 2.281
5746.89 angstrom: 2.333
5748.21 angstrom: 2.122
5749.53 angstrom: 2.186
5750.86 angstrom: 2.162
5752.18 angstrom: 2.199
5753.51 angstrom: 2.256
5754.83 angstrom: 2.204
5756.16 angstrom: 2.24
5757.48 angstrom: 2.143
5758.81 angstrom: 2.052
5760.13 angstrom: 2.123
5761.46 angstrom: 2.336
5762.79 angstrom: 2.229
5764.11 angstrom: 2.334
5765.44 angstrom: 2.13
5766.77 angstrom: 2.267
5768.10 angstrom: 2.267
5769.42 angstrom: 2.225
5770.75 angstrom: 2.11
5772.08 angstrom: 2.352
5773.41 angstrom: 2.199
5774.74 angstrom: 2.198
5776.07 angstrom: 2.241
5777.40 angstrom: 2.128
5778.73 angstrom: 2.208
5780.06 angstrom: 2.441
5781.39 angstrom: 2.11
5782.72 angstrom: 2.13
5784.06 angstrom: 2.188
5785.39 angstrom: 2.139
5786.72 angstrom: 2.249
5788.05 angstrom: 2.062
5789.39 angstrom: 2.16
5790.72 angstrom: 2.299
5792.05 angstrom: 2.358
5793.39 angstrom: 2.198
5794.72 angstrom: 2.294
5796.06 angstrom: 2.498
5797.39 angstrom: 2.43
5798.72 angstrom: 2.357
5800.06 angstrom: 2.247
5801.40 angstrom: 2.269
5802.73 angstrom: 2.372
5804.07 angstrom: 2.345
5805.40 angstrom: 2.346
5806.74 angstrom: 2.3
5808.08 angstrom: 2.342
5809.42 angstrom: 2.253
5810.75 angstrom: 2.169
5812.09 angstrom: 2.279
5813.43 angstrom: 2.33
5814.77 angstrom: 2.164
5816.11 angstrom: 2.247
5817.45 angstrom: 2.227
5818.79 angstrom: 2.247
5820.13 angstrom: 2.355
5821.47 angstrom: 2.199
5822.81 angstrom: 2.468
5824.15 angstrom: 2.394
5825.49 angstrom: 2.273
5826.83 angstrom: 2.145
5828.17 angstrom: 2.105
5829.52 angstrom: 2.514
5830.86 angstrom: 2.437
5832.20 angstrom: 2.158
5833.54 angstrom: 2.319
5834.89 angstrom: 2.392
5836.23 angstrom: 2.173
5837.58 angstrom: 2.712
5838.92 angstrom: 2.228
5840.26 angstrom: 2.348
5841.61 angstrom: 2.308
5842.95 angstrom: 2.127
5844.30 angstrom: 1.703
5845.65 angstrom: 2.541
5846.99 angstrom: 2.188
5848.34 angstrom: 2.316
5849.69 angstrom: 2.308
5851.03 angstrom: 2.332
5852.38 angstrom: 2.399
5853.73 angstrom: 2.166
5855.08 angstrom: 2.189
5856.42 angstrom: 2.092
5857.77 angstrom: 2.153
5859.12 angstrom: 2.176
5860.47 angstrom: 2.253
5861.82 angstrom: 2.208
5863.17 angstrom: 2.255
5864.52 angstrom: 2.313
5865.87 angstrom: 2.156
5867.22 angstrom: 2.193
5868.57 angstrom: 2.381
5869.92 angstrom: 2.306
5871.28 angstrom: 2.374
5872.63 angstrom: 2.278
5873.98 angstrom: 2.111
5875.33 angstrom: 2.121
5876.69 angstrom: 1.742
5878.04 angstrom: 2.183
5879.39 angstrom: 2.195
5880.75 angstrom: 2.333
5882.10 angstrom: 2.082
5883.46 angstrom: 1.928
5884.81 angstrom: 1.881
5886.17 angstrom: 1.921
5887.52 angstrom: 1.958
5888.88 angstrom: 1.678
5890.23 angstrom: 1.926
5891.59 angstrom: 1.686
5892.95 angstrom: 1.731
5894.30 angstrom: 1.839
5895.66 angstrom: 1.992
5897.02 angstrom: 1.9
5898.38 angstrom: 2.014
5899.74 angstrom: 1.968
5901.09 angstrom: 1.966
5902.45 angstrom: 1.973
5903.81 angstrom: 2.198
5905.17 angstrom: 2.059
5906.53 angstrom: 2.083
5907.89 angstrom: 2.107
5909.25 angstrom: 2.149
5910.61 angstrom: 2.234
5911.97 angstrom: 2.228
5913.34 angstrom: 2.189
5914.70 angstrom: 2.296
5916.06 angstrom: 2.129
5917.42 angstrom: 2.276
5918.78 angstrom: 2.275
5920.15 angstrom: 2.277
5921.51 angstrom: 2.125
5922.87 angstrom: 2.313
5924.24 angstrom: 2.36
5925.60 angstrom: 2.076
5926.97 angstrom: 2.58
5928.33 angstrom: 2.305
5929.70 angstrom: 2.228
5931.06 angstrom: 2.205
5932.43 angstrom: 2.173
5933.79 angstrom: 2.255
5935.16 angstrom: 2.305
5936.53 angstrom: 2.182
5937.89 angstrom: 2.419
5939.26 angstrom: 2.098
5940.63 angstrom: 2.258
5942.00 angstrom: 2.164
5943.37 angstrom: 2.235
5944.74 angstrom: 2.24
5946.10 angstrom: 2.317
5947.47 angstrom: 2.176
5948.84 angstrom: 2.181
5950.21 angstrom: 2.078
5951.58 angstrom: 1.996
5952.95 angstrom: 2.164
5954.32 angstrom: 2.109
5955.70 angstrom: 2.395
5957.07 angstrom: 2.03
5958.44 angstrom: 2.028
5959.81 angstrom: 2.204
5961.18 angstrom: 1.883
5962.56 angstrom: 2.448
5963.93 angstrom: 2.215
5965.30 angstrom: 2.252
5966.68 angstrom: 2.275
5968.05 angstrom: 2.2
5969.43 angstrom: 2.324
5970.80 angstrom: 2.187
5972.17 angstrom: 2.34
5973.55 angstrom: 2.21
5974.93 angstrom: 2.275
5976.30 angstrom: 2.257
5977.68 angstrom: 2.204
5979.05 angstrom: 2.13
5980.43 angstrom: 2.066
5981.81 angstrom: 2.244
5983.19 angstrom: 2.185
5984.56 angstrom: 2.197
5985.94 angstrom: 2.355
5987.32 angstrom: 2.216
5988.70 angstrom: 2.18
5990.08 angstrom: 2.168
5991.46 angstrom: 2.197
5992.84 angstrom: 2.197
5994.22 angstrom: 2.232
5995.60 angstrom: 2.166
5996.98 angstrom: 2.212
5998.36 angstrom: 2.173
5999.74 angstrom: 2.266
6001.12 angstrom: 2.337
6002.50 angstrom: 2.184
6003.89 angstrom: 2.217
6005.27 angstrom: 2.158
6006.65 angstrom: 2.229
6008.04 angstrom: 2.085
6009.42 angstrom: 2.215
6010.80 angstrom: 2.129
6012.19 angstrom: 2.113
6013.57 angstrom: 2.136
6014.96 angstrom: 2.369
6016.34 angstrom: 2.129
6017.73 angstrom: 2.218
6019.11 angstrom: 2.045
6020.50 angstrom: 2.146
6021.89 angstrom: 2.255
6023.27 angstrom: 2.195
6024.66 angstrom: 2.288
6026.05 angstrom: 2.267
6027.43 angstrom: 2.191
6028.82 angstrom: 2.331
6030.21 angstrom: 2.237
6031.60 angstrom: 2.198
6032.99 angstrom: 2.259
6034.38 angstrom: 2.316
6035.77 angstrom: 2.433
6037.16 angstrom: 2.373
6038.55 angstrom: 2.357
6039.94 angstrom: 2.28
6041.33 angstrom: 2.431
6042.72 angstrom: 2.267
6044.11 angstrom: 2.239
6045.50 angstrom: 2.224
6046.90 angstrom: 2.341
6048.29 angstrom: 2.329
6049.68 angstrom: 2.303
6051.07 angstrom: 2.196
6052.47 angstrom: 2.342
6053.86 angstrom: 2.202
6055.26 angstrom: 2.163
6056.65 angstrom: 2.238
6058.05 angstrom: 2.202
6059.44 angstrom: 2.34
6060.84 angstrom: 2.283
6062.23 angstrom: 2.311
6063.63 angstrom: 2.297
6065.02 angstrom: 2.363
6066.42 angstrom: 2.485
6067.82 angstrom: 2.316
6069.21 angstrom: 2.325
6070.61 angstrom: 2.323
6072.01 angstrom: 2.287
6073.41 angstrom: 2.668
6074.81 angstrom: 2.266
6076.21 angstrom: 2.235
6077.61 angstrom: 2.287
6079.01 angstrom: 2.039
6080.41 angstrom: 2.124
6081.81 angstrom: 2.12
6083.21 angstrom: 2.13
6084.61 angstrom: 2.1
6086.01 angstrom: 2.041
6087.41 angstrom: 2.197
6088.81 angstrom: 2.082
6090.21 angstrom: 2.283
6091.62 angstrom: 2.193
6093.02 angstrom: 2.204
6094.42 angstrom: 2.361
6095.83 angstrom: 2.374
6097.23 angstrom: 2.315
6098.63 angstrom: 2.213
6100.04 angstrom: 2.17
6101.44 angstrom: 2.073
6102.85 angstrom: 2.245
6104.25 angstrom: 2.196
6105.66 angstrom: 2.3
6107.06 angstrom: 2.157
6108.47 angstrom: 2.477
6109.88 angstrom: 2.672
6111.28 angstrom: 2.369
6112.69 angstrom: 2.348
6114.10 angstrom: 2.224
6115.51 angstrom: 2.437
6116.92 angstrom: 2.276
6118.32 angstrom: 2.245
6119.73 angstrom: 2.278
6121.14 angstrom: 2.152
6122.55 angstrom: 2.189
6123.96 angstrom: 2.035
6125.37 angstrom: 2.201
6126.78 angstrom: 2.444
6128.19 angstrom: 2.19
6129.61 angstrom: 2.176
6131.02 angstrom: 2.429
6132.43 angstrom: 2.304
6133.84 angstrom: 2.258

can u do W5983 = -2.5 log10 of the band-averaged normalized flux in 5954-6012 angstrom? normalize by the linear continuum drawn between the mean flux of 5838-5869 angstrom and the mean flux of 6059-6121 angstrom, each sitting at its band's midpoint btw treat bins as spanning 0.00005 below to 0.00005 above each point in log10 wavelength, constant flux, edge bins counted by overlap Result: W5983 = 0.03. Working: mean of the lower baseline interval 2.24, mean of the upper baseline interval 2.27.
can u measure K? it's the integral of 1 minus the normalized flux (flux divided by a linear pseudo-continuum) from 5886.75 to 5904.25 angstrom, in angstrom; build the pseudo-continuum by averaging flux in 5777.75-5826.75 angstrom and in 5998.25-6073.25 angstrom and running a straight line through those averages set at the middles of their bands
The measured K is 2.8 angstrom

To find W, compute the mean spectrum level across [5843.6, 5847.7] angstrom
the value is 2.14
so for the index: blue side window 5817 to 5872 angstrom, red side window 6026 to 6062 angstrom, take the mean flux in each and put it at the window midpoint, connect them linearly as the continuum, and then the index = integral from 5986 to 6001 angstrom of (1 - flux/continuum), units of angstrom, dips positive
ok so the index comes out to 0.4 angstrom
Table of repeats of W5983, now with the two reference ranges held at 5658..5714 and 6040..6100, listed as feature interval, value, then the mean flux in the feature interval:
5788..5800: -0.05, 2.3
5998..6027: 0.02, 2.2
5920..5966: 0.01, 2.21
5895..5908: 0.10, 2.02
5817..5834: -0.05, 2.3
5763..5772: -0.02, 2.23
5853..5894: 0.06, 2.1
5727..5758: -0.02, 2.22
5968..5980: 0.00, 2.23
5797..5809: -0.06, 2.33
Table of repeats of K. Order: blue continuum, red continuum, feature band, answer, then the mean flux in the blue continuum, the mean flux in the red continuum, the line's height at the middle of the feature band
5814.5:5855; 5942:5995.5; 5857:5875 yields 0.19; 2.28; 2.2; 2.26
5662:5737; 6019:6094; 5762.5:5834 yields -1.73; 2.19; 2.26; 2.21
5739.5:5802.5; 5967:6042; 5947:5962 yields 0.77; 2.23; 2.23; 2.23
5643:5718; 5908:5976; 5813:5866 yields -1.81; 2.15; 2.22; 2.19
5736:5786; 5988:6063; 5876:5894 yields 2.34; 2.22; 2.24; 2.23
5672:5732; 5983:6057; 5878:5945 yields 2.95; 2.19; 2.24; 2.22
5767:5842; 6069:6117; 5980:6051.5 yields 0.97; 2.28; 2.26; 2.26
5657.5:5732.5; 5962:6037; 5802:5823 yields -0.81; 2.19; 2.22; 2.2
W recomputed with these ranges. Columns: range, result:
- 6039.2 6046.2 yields 2.29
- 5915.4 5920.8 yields 2.24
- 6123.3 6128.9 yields 2.22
